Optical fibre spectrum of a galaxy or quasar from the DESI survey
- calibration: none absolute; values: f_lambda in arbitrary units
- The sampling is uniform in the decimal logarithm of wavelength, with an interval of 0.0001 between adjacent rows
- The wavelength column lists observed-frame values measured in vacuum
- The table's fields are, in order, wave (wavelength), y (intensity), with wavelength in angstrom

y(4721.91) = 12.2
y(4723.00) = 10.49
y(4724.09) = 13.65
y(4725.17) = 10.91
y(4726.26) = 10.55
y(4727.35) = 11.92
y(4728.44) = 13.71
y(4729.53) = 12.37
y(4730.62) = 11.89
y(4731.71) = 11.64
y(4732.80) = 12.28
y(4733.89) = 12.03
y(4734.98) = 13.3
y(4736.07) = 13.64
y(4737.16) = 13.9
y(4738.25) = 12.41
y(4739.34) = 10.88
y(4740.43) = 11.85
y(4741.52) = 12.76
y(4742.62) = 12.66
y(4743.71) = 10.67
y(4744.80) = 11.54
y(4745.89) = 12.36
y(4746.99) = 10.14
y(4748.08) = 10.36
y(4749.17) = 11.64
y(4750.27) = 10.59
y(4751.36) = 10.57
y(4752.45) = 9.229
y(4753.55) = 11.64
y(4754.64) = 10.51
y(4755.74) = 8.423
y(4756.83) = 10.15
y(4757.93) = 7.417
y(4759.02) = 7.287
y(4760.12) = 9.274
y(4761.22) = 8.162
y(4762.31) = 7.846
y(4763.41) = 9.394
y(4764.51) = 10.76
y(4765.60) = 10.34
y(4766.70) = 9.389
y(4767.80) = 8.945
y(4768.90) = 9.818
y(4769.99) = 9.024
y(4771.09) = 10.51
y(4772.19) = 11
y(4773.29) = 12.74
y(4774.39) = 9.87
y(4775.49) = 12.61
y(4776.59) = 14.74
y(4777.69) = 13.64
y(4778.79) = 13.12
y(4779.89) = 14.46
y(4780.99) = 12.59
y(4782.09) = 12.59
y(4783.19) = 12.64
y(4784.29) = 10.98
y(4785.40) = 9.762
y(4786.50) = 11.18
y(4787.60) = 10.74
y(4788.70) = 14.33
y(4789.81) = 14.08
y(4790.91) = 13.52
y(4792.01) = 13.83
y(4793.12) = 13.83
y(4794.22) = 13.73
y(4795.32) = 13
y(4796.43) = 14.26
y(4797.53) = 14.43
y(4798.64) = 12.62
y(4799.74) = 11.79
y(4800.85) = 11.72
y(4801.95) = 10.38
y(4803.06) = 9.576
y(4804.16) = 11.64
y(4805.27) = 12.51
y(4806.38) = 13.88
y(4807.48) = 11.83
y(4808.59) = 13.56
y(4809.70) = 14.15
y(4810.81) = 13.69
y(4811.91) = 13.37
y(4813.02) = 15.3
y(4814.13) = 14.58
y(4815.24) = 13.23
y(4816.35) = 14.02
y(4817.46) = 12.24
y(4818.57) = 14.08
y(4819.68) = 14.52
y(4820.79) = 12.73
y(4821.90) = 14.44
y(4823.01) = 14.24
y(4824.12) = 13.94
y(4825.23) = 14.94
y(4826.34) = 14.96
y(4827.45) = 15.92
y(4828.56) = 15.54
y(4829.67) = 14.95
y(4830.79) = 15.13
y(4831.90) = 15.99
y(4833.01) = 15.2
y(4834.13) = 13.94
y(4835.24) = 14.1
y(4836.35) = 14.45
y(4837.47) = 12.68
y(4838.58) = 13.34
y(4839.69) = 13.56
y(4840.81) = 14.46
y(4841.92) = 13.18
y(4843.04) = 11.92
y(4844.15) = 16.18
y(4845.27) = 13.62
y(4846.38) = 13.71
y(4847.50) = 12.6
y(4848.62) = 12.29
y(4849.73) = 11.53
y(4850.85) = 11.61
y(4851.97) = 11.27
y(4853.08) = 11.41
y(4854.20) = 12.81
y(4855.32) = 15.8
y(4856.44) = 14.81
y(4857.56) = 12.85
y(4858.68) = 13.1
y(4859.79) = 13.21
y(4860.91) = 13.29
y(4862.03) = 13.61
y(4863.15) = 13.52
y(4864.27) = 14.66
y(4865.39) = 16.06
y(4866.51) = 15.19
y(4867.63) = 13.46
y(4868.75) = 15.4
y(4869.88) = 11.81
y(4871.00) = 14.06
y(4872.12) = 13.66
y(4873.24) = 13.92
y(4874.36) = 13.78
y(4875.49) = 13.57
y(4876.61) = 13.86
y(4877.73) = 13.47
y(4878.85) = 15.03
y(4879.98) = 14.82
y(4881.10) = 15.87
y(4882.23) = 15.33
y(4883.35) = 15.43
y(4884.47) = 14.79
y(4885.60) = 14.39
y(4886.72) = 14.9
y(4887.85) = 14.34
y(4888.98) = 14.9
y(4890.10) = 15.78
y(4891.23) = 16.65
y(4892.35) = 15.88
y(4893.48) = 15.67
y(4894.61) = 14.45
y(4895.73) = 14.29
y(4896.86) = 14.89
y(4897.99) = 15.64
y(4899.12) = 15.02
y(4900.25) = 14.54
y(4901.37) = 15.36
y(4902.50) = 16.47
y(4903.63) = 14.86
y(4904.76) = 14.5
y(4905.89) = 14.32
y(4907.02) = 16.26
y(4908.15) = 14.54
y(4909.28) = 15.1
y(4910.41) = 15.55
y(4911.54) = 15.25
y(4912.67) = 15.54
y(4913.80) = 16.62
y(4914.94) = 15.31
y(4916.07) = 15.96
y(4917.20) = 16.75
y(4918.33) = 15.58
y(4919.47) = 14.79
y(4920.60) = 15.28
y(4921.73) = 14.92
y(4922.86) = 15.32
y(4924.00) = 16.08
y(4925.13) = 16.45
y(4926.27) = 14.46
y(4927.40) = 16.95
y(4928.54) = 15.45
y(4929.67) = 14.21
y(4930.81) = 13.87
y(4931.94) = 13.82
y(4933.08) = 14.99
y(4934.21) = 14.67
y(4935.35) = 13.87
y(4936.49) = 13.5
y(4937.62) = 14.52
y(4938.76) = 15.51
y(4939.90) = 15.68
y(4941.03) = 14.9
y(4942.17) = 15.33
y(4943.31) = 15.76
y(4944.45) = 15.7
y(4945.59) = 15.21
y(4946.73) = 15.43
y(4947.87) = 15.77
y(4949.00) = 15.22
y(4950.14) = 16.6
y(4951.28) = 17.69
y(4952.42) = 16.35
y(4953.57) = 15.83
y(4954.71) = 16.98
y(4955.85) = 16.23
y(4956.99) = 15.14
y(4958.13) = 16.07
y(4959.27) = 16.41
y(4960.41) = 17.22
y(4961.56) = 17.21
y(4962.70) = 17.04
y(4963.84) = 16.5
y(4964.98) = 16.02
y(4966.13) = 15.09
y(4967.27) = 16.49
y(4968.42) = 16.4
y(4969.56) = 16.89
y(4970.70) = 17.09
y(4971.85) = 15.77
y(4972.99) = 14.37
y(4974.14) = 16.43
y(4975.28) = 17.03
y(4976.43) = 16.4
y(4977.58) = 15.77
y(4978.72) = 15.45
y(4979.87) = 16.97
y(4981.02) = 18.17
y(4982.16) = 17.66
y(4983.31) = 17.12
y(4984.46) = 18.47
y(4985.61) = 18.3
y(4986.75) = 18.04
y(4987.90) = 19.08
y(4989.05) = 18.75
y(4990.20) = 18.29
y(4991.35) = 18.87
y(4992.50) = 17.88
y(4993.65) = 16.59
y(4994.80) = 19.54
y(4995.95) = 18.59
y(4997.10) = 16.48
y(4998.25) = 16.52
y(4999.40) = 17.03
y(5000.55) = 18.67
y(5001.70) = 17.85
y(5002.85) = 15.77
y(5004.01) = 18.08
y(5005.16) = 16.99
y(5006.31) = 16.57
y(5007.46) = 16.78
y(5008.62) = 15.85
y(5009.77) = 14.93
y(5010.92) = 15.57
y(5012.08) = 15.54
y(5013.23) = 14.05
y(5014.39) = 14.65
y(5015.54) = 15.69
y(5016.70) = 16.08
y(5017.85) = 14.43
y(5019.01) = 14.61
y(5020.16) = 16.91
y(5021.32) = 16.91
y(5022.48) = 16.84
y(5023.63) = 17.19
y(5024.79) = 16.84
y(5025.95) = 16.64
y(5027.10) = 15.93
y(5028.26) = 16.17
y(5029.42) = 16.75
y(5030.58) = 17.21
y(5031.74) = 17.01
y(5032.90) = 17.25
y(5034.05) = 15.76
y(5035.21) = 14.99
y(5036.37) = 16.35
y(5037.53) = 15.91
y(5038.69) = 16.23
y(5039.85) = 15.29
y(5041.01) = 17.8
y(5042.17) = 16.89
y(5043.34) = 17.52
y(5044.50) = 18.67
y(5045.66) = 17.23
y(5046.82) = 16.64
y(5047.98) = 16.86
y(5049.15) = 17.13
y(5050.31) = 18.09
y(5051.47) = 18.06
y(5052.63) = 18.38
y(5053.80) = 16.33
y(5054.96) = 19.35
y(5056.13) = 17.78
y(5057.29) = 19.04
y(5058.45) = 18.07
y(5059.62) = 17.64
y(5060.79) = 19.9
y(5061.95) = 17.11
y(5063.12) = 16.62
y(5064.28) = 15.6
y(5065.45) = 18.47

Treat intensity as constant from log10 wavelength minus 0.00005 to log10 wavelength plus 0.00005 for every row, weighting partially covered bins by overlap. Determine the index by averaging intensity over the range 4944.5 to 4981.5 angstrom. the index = 16.3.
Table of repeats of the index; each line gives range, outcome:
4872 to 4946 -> 15.1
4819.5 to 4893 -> 14.1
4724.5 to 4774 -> 10.9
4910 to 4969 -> 15.6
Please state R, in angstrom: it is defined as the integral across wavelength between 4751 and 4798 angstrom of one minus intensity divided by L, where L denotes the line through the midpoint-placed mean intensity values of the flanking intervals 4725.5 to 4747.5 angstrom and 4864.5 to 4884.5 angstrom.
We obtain 5.4 angstrom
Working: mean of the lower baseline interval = 12.1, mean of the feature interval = 11.3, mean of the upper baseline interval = 14.4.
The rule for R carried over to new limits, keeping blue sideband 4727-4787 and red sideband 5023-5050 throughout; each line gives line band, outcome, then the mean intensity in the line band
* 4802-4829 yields -2.8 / 13.6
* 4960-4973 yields -0.9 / 16.4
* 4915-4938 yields -0.9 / 15.1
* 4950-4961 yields -1.0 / 16.4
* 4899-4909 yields -0.7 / 15.1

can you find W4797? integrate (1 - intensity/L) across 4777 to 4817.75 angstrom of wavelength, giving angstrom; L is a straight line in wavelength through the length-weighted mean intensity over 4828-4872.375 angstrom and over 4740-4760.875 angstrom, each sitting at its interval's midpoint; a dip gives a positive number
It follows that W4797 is -3.1 angstrom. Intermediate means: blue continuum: 10.4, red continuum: 13.7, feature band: 12.9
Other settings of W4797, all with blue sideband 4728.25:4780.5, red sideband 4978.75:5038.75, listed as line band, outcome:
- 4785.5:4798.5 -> -1.4 angstrom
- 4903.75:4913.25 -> -0.4 angstrom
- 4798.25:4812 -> -0.1 angstrom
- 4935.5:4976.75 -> -0.9 angstrom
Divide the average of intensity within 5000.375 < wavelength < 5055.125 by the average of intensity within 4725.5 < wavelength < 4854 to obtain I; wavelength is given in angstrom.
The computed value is 1.34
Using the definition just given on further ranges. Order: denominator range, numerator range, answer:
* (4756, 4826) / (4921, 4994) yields 1.33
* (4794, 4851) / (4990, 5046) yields 1.23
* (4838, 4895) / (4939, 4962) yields 1.14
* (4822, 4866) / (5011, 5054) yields 1.19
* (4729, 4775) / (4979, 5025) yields 1.58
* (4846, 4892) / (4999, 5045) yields 1.17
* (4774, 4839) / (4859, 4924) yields 1.11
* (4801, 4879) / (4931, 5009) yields 1.21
